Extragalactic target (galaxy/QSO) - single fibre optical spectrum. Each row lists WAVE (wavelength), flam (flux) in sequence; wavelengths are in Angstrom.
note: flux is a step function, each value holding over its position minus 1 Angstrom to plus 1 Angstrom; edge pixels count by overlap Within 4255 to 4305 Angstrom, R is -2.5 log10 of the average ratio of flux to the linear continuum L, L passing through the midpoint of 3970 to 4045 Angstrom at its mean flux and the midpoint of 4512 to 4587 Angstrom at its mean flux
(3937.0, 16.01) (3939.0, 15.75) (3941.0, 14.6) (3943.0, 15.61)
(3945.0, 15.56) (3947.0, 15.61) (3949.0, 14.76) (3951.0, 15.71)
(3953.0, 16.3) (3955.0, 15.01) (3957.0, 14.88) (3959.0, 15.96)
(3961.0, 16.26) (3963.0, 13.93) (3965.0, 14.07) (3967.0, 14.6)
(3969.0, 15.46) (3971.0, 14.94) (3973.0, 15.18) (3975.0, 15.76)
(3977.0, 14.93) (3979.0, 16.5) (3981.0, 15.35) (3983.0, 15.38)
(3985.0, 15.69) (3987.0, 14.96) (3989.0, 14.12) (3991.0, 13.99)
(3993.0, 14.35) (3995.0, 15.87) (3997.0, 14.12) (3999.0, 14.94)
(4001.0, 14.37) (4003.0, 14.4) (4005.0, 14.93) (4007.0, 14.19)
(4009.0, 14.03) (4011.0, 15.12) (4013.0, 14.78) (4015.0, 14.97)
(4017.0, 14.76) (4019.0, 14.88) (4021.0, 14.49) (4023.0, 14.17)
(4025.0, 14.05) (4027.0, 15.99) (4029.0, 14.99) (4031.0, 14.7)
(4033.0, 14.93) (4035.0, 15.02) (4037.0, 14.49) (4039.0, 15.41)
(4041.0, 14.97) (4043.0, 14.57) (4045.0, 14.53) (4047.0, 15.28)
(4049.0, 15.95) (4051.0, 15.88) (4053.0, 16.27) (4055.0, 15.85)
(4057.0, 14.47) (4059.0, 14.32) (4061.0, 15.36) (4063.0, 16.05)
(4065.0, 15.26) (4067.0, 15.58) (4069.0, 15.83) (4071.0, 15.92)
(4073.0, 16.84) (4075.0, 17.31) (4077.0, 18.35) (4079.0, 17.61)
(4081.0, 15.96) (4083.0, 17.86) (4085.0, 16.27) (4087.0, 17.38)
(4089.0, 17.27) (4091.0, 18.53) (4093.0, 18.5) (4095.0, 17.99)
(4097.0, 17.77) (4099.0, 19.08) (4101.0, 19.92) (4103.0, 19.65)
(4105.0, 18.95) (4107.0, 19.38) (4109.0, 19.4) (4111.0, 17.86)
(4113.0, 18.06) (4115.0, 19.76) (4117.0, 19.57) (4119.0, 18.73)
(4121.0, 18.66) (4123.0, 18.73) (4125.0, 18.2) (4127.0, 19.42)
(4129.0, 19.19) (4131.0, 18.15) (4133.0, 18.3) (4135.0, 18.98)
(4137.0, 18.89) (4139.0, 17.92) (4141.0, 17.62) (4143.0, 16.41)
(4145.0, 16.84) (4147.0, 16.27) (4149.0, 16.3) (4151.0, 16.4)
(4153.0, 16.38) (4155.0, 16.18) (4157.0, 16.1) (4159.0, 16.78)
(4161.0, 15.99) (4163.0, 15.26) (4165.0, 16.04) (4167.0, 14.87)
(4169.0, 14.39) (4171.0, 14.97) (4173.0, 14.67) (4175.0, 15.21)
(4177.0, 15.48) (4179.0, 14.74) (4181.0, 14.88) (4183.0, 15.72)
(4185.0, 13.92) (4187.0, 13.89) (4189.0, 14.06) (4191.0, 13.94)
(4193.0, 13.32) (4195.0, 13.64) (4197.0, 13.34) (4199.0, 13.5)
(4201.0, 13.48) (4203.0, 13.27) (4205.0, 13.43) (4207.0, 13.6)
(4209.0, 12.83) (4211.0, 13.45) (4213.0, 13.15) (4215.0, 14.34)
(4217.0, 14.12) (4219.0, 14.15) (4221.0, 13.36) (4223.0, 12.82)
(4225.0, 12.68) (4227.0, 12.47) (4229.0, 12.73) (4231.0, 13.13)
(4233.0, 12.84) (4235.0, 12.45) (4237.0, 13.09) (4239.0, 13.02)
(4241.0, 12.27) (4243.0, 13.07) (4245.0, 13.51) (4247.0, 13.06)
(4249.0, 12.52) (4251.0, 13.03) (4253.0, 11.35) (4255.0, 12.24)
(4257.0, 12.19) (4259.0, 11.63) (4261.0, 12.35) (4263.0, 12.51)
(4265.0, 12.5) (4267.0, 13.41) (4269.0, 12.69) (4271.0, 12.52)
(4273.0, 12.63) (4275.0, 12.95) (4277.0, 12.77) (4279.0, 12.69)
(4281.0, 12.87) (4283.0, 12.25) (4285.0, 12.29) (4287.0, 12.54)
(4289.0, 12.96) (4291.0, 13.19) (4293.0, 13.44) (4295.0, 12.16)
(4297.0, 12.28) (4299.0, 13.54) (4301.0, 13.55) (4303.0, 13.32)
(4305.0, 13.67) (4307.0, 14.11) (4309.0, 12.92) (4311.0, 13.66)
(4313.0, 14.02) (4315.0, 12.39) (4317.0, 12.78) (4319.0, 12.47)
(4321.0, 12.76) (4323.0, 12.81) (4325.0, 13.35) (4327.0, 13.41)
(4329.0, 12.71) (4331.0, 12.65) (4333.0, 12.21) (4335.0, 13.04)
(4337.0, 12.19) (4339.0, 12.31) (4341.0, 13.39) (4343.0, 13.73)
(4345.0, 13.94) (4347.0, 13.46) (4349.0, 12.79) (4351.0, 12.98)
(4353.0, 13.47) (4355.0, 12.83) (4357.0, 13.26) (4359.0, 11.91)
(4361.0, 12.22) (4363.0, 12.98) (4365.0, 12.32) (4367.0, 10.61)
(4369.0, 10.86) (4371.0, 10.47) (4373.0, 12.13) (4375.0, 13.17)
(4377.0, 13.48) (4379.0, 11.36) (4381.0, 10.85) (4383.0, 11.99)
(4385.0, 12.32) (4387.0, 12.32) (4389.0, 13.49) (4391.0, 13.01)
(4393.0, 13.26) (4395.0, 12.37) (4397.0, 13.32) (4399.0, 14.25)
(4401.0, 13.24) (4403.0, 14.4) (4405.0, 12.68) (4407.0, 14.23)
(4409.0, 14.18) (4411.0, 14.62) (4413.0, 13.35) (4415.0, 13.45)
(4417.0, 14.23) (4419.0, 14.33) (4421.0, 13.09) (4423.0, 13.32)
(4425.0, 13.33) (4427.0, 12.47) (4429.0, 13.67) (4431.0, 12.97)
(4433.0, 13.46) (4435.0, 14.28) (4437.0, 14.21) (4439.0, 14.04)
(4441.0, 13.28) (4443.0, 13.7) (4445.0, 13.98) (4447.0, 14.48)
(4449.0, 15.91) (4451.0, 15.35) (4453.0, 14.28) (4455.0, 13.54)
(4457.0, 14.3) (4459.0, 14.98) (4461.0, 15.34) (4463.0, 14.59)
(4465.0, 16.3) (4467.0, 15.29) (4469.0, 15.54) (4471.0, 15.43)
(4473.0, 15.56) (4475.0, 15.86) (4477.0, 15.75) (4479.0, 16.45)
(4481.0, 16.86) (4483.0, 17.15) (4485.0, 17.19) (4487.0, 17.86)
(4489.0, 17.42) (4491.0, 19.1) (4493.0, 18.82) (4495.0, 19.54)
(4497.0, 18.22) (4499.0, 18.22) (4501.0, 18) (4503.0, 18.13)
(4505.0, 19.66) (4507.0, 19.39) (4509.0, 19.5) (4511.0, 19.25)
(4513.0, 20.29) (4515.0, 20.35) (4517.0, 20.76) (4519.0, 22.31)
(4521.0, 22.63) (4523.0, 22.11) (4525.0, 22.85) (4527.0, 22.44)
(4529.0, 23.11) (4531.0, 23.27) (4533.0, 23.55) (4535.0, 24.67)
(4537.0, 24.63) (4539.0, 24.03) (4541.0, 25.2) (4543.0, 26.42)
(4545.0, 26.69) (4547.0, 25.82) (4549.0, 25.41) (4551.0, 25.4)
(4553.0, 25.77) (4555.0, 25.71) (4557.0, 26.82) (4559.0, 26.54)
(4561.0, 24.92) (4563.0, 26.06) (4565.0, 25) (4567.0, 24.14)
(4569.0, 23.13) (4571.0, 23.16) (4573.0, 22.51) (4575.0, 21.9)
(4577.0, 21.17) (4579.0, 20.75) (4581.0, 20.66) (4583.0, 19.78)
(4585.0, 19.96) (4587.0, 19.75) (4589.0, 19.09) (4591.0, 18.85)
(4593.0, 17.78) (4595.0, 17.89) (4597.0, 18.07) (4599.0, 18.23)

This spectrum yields 0.45 mag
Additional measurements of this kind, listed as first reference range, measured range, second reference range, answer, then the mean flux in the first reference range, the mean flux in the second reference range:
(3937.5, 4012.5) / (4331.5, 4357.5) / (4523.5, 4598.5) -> 0.469 mag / 15.1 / 23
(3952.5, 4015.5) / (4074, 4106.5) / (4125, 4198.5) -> -0.160 mag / 15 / 16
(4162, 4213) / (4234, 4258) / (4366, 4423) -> 0.098 mag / 14.2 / 12.9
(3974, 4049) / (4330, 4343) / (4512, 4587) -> 0.495 mag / 14.9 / 23.5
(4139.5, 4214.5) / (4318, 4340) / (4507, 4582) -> 0.402 mag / 14.9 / 23.4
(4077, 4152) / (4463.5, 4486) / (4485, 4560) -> 0.321 mag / 18.2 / 22.1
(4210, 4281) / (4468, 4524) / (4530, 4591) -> 0.164 mag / 12.8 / 23.7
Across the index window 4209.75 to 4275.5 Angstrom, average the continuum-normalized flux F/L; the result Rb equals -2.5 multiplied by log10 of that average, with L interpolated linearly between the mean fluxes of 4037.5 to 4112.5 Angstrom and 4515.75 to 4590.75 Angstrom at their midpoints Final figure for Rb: 0.432 mag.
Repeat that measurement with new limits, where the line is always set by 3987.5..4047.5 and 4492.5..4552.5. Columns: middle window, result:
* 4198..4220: 0.276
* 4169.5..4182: 0.140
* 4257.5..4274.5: 0.413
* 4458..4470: 0.353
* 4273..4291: 0.413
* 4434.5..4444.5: 0.442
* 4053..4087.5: -0.051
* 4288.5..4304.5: 0.393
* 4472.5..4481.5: 0.311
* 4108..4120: -0.173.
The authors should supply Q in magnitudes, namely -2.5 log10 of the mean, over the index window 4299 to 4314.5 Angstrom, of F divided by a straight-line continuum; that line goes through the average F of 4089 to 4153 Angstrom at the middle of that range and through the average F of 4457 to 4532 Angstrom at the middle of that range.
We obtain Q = 0.33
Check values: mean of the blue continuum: 18.3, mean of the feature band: 13.6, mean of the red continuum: 18.5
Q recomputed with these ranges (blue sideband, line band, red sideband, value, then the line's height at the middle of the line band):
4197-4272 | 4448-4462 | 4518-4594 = 0.33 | 20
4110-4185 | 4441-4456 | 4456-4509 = 0.18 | 17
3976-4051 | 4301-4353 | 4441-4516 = 0.23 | 16.1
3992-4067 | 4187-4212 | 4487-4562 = 0.28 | 17.5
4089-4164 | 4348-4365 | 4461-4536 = 0.41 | 18.6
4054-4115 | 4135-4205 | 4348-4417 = 0.05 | 16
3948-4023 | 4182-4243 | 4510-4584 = 0.34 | 18.4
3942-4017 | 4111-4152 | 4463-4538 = -0.12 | 16.3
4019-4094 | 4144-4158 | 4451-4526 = -0.01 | 16.3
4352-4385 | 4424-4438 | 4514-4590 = 0.18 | 16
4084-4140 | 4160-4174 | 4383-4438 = 0.16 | 17.6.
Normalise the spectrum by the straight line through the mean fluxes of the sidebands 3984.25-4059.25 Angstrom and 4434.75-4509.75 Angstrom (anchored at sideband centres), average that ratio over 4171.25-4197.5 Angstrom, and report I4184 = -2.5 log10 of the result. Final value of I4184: 0.070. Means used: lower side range 14.9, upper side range 16.3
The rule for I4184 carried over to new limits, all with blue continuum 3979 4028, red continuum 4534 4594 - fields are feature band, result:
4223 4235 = 0.389 mag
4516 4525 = 0.033 mag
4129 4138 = -0.115 mag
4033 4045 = 0.033 mag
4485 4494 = 0.219 mag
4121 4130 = -0.135 mag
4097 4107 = -0.180 mag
